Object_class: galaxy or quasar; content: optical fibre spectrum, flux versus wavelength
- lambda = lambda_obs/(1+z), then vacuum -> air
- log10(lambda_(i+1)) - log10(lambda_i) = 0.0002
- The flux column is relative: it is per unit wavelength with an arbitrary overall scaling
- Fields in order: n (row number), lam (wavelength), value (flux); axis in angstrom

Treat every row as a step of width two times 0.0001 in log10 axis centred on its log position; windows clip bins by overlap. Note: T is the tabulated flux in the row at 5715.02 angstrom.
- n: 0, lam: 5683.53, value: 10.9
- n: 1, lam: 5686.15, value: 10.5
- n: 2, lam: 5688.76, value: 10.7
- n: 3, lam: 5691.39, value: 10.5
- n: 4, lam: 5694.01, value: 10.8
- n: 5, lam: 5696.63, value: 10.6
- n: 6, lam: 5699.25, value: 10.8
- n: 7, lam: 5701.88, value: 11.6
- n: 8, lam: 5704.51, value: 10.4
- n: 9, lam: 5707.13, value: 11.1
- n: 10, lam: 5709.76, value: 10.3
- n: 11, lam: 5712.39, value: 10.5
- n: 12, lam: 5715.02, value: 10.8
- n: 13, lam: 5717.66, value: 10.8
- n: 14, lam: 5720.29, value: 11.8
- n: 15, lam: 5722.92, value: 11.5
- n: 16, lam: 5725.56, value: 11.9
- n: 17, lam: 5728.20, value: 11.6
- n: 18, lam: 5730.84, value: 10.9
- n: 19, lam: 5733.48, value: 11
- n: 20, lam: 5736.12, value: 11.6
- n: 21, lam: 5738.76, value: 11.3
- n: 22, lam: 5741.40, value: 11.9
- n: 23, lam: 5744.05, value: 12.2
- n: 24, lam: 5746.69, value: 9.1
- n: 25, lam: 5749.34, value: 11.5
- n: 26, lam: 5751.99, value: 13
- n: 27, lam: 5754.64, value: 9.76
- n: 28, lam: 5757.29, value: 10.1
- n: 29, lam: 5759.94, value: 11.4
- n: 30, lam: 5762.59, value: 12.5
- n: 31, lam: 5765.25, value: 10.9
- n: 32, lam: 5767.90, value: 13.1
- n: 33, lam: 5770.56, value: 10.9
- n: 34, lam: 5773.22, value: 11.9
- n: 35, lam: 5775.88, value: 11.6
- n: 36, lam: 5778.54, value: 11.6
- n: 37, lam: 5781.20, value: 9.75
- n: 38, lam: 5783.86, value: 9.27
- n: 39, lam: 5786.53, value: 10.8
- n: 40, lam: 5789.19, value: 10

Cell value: 10.8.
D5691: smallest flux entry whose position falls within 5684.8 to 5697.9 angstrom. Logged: 10.5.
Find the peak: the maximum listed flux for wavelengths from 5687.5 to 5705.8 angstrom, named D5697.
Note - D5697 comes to 11.6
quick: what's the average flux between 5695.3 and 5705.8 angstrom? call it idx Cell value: 10.8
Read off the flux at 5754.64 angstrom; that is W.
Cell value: 9.76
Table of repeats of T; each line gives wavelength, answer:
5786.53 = 10.8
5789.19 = 10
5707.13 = 11.1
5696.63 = 10.6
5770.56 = 10.9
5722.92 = 11.5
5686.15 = 10.5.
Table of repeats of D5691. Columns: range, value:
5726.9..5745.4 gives 10.9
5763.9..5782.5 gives 9.75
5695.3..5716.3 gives 10.3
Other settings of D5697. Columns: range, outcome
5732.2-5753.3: 13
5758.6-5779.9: 13.1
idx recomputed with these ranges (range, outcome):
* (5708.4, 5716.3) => 10.5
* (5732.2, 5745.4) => 11.6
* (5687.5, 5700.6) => 10.7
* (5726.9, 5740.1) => 11.3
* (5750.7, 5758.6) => 10.9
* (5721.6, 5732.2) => 11.5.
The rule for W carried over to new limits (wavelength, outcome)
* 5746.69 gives 9.1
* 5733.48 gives 11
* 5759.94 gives 11.4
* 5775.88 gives 11.6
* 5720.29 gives 11.8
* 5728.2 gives 11.6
